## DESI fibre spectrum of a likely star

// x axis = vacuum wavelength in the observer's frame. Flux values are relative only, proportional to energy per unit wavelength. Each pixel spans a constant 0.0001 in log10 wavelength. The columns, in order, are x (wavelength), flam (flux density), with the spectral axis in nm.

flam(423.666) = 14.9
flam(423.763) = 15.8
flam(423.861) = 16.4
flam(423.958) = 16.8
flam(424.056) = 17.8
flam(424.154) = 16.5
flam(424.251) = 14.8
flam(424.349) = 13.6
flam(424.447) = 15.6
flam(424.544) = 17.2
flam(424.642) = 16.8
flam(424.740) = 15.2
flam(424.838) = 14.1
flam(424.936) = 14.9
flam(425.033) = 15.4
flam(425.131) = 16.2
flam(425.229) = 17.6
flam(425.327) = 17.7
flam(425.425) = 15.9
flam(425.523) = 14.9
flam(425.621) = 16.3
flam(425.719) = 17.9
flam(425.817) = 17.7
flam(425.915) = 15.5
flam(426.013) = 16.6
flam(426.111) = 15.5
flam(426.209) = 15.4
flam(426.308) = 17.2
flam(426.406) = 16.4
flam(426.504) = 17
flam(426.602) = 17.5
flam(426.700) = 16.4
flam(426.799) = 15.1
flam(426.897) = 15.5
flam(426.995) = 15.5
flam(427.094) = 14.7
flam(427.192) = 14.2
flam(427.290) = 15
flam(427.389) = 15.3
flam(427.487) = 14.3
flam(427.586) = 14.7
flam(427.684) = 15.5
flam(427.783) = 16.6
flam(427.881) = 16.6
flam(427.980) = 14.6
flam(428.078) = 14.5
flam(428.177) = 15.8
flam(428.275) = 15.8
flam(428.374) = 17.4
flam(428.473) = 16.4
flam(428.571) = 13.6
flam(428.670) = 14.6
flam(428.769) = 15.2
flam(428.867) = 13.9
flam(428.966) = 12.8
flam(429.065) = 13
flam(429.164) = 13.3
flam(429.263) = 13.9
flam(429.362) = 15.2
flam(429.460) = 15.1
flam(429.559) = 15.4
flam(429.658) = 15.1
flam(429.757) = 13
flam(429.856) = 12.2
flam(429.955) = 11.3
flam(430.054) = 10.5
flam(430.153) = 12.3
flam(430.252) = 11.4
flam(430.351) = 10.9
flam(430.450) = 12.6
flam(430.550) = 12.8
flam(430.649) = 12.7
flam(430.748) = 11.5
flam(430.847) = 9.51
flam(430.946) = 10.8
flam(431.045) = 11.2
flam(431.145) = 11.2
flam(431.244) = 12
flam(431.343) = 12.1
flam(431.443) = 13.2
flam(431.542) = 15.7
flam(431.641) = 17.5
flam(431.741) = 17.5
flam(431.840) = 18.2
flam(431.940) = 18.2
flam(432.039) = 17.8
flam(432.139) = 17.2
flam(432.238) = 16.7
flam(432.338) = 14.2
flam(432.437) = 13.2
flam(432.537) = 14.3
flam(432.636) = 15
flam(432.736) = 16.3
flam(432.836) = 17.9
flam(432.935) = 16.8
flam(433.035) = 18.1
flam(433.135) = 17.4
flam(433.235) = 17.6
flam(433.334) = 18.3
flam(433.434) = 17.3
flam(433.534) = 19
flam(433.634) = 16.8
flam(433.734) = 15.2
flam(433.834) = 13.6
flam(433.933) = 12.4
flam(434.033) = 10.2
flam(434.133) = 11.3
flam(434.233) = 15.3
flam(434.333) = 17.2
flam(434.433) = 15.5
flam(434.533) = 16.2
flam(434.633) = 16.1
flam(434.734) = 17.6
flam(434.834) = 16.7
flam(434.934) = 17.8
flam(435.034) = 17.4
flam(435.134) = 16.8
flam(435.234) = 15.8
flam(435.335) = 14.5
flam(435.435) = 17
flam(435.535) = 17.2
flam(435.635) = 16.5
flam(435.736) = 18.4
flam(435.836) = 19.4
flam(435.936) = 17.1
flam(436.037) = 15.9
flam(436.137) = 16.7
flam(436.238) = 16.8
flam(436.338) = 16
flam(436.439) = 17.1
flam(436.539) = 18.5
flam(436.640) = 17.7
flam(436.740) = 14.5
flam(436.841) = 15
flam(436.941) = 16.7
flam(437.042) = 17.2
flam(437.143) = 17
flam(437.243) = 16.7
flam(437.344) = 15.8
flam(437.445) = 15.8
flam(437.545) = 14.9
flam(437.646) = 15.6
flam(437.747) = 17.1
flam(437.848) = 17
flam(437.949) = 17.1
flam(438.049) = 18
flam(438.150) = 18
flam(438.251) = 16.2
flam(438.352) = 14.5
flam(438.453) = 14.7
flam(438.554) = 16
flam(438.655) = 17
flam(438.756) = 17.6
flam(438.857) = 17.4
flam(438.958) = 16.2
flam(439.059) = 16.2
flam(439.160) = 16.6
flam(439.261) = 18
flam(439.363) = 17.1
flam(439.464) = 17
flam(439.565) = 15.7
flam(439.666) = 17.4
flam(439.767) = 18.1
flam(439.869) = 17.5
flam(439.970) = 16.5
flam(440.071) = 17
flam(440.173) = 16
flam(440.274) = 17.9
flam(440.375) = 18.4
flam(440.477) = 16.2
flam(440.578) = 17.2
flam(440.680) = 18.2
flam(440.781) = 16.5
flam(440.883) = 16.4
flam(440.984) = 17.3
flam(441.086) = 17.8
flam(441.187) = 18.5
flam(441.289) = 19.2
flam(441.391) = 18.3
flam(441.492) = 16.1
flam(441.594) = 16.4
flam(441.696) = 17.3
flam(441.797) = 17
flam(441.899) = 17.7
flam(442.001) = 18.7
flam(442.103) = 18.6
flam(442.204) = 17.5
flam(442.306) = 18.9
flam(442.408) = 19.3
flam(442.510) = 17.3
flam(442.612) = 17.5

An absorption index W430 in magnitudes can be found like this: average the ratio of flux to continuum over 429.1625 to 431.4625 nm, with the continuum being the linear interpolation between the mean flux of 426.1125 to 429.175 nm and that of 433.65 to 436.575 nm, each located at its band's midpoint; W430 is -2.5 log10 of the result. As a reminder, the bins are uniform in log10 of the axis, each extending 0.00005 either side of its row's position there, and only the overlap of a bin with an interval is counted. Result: 0.24 mag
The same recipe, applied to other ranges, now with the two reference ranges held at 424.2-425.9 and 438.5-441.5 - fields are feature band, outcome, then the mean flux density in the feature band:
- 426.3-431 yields 0.14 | 14.2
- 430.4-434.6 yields 0.11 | 14.9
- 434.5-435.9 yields -0.01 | 17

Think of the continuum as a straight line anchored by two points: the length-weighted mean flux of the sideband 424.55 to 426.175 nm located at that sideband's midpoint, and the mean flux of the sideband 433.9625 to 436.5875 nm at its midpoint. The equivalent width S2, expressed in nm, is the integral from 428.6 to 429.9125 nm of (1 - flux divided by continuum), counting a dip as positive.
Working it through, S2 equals 0.177 nm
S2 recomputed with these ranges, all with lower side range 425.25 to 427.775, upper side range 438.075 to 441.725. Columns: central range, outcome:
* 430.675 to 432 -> 0.21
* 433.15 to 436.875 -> 0.07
